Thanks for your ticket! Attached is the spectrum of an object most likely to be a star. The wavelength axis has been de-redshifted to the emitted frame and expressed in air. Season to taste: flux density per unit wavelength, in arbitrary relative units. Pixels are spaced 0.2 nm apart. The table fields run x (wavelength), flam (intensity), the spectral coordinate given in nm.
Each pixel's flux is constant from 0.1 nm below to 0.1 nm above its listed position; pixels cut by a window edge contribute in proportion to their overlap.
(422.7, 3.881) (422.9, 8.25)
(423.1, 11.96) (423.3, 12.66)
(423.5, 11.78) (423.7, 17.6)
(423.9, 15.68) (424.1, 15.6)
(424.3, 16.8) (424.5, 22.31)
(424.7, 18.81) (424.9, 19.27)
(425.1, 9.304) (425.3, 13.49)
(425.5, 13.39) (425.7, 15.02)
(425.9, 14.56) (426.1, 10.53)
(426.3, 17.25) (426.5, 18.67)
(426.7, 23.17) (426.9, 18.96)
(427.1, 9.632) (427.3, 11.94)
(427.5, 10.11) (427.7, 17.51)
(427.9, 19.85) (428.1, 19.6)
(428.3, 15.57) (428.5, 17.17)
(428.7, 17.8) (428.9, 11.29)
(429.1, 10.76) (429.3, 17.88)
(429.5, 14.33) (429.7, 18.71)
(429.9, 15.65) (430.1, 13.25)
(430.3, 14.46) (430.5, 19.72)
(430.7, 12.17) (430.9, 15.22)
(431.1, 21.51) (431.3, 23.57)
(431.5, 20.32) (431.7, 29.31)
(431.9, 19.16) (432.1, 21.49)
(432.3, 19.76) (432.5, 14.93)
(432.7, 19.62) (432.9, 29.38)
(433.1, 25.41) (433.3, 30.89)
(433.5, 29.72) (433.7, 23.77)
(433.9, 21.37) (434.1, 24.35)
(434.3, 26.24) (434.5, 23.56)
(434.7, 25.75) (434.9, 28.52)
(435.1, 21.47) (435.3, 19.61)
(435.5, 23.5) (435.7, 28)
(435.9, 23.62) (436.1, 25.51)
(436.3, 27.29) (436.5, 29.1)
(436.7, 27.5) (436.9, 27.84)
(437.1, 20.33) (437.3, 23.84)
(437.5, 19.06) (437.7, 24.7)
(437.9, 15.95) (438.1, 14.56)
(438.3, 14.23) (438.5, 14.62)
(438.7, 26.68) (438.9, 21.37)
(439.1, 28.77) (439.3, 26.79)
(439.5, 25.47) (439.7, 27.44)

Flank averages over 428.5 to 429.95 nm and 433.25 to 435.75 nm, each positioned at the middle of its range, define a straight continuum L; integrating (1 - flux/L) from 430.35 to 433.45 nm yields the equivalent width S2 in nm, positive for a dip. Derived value -0.18 nm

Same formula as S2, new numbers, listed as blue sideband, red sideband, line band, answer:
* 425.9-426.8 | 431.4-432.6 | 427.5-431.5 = 0.545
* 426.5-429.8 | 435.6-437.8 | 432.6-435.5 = -0.349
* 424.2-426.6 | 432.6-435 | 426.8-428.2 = 0.225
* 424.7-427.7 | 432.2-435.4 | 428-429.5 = 0.190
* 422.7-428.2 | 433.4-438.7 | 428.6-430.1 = 0.253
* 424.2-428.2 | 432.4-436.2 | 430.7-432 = 0.039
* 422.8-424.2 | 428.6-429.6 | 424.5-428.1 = -0.468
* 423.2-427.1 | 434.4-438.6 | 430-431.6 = 0.151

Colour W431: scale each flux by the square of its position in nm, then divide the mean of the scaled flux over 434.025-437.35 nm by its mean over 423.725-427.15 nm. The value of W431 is 1.6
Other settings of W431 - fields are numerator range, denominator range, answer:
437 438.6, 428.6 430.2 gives 1.28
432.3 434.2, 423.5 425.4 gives 1.54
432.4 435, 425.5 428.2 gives 1.62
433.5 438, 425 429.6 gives 1.67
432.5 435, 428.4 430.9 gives 1.69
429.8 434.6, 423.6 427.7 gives 1.42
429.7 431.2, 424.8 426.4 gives 1.17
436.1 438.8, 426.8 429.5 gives 1.52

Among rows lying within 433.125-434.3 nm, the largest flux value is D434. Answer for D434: 30.89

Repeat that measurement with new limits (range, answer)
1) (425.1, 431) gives 23.17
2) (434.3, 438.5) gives 29.1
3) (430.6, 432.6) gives 29.31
